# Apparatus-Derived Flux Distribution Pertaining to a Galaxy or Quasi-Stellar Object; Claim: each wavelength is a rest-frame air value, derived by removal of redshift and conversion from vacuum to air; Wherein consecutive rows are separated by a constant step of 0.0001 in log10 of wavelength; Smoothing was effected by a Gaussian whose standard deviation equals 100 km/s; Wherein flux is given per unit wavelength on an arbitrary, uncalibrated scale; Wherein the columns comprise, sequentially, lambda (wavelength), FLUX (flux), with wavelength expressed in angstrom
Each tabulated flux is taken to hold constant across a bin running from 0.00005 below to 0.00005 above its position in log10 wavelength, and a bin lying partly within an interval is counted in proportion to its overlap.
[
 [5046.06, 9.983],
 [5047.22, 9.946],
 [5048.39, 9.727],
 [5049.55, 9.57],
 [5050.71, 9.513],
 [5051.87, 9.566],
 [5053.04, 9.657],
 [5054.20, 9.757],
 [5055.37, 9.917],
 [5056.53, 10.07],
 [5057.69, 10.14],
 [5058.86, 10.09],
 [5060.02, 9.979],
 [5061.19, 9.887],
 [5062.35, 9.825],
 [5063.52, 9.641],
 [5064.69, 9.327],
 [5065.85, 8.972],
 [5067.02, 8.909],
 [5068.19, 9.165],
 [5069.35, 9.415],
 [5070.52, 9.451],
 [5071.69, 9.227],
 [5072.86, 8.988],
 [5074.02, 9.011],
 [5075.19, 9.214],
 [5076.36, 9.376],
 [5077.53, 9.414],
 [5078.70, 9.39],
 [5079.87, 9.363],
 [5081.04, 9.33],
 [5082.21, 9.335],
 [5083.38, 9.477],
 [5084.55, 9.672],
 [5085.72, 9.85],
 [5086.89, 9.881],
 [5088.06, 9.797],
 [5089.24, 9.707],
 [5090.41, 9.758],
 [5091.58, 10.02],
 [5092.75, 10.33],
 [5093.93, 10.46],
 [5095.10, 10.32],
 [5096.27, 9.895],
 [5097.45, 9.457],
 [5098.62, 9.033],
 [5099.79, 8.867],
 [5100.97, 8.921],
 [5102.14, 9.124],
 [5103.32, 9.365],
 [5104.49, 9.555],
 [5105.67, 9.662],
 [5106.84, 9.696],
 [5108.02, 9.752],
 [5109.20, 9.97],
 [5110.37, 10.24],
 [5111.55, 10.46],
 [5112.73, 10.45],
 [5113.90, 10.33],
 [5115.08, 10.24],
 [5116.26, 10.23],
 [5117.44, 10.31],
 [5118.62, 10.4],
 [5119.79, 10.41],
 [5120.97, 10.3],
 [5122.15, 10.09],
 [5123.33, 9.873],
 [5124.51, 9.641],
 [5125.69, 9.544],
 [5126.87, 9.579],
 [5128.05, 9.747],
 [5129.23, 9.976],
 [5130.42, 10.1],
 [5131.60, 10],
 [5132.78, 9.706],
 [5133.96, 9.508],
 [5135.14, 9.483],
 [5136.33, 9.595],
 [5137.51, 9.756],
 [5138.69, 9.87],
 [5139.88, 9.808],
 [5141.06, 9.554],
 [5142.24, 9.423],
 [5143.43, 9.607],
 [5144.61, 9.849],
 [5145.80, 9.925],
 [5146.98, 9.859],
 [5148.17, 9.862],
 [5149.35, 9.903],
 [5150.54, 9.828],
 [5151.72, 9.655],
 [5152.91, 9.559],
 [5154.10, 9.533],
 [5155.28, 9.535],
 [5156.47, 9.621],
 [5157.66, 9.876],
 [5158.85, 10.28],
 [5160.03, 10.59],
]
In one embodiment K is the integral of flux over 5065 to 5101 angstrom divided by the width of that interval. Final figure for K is 9.49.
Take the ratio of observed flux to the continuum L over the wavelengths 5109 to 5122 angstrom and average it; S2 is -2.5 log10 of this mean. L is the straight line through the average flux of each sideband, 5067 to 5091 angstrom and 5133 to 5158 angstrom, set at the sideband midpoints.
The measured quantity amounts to -0.08 mag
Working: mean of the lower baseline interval 9.43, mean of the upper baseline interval 9.69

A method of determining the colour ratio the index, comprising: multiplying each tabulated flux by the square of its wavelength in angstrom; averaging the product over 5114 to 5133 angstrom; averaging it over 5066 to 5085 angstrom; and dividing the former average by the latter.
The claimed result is 1.1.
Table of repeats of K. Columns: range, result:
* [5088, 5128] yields 9.88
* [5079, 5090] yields 9.6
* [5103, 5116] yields 10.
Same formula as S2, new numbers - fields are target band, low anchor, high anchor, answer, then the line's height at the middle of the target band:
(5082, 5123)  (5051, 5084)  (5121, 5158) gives -0.03 mag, 9.62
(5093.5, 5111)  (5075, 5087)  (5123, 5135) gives 0.00 mag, 9.6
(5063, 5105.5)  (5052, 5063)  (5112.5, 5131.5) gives 0.06 mag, 9.97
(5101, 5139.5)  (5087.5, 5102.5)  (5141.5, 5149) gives -0.02 mag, 9.72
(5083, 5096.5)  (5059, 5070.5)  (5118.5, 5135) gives -0.03 mag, 9.65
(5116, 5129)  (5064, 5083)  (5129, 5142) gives -0.04 mag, 9.64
